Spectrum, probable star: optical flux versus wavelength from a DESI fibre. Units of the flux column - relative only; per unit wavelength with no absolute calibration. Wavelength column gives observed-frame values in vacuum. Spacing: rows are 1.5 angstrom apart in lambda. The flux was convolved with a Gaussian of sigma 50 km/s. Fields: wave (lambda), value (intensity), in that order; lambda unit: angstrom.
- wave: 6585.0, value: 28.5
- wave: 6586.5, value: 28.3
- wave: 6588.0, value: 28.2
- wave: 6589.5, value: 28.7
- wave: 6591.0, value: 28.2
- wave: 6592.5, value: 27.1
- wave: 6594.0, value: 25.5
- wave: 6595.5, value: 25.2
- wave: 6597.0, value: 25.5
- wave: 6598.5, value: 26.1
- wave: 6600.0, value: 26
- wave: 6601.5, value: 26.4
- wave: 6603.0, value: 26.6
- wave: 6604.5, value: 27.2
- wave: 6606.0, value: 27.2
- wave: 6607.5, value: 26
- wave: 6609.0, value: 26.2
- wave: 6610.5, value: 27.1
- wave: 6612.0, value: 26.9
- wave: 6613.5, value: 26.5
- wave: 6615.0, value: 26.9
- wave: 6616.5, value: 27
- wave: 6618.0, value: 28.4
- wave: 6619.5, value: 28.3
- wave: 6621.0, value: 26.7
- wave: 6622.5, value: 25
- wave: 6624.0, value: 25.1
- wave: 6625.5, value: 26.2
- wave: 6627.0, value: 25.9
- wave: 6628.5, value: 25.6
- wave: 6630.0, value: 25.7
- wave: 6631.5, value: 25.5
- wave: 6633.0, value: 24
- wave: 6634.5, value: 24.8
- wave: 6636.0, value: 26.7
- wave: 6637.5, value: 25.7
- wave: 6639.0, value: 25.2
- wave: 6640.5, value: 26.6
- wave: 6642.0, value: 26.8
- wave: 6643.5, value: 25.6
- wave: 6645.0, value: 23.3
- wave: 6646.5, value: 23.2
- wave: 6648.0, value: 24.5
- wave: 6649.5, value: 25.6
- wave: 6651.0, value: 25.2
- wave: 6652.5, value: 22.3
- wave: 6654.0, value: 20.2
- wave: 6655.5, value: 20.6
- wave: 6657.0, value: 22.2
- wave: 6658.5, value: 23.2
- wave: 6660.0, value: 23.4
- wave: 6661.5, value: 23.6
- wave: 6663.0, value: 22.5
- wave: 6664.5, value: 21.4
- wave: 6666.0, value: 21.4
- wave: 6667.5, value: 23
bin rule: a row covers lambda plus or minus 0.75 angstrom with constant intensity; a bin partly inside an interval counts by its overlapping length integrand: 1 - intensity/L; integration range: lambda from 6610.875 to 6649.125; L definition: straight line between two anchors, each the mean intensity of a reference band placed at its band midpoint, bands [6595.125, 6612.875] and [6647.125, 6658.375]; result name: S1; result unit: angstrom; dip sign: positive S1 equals -2.0 angstrom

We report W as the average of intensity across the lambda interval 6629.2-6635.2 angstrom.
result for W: 25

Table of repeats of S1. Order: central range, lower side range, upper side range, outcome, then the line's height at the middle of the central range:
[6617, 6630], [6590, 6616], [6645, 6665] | -0.6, 25.1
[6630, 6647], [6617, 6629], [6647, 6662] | -0.3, 24.8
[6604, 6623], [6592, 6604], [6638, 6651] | -0.9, 25.7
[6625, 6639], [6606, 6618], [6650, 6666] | -0.4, 24.9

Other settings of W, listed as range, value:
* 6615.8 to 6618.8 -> 27.7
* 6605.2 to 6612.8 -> 26.7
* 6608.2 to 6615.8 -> 26.7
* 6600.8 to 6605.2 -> 26.7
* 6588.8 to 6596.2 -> 26.9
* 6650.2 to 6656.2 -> 22.1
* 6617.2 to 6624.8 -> 26.7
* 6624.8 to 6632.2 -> 25.8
